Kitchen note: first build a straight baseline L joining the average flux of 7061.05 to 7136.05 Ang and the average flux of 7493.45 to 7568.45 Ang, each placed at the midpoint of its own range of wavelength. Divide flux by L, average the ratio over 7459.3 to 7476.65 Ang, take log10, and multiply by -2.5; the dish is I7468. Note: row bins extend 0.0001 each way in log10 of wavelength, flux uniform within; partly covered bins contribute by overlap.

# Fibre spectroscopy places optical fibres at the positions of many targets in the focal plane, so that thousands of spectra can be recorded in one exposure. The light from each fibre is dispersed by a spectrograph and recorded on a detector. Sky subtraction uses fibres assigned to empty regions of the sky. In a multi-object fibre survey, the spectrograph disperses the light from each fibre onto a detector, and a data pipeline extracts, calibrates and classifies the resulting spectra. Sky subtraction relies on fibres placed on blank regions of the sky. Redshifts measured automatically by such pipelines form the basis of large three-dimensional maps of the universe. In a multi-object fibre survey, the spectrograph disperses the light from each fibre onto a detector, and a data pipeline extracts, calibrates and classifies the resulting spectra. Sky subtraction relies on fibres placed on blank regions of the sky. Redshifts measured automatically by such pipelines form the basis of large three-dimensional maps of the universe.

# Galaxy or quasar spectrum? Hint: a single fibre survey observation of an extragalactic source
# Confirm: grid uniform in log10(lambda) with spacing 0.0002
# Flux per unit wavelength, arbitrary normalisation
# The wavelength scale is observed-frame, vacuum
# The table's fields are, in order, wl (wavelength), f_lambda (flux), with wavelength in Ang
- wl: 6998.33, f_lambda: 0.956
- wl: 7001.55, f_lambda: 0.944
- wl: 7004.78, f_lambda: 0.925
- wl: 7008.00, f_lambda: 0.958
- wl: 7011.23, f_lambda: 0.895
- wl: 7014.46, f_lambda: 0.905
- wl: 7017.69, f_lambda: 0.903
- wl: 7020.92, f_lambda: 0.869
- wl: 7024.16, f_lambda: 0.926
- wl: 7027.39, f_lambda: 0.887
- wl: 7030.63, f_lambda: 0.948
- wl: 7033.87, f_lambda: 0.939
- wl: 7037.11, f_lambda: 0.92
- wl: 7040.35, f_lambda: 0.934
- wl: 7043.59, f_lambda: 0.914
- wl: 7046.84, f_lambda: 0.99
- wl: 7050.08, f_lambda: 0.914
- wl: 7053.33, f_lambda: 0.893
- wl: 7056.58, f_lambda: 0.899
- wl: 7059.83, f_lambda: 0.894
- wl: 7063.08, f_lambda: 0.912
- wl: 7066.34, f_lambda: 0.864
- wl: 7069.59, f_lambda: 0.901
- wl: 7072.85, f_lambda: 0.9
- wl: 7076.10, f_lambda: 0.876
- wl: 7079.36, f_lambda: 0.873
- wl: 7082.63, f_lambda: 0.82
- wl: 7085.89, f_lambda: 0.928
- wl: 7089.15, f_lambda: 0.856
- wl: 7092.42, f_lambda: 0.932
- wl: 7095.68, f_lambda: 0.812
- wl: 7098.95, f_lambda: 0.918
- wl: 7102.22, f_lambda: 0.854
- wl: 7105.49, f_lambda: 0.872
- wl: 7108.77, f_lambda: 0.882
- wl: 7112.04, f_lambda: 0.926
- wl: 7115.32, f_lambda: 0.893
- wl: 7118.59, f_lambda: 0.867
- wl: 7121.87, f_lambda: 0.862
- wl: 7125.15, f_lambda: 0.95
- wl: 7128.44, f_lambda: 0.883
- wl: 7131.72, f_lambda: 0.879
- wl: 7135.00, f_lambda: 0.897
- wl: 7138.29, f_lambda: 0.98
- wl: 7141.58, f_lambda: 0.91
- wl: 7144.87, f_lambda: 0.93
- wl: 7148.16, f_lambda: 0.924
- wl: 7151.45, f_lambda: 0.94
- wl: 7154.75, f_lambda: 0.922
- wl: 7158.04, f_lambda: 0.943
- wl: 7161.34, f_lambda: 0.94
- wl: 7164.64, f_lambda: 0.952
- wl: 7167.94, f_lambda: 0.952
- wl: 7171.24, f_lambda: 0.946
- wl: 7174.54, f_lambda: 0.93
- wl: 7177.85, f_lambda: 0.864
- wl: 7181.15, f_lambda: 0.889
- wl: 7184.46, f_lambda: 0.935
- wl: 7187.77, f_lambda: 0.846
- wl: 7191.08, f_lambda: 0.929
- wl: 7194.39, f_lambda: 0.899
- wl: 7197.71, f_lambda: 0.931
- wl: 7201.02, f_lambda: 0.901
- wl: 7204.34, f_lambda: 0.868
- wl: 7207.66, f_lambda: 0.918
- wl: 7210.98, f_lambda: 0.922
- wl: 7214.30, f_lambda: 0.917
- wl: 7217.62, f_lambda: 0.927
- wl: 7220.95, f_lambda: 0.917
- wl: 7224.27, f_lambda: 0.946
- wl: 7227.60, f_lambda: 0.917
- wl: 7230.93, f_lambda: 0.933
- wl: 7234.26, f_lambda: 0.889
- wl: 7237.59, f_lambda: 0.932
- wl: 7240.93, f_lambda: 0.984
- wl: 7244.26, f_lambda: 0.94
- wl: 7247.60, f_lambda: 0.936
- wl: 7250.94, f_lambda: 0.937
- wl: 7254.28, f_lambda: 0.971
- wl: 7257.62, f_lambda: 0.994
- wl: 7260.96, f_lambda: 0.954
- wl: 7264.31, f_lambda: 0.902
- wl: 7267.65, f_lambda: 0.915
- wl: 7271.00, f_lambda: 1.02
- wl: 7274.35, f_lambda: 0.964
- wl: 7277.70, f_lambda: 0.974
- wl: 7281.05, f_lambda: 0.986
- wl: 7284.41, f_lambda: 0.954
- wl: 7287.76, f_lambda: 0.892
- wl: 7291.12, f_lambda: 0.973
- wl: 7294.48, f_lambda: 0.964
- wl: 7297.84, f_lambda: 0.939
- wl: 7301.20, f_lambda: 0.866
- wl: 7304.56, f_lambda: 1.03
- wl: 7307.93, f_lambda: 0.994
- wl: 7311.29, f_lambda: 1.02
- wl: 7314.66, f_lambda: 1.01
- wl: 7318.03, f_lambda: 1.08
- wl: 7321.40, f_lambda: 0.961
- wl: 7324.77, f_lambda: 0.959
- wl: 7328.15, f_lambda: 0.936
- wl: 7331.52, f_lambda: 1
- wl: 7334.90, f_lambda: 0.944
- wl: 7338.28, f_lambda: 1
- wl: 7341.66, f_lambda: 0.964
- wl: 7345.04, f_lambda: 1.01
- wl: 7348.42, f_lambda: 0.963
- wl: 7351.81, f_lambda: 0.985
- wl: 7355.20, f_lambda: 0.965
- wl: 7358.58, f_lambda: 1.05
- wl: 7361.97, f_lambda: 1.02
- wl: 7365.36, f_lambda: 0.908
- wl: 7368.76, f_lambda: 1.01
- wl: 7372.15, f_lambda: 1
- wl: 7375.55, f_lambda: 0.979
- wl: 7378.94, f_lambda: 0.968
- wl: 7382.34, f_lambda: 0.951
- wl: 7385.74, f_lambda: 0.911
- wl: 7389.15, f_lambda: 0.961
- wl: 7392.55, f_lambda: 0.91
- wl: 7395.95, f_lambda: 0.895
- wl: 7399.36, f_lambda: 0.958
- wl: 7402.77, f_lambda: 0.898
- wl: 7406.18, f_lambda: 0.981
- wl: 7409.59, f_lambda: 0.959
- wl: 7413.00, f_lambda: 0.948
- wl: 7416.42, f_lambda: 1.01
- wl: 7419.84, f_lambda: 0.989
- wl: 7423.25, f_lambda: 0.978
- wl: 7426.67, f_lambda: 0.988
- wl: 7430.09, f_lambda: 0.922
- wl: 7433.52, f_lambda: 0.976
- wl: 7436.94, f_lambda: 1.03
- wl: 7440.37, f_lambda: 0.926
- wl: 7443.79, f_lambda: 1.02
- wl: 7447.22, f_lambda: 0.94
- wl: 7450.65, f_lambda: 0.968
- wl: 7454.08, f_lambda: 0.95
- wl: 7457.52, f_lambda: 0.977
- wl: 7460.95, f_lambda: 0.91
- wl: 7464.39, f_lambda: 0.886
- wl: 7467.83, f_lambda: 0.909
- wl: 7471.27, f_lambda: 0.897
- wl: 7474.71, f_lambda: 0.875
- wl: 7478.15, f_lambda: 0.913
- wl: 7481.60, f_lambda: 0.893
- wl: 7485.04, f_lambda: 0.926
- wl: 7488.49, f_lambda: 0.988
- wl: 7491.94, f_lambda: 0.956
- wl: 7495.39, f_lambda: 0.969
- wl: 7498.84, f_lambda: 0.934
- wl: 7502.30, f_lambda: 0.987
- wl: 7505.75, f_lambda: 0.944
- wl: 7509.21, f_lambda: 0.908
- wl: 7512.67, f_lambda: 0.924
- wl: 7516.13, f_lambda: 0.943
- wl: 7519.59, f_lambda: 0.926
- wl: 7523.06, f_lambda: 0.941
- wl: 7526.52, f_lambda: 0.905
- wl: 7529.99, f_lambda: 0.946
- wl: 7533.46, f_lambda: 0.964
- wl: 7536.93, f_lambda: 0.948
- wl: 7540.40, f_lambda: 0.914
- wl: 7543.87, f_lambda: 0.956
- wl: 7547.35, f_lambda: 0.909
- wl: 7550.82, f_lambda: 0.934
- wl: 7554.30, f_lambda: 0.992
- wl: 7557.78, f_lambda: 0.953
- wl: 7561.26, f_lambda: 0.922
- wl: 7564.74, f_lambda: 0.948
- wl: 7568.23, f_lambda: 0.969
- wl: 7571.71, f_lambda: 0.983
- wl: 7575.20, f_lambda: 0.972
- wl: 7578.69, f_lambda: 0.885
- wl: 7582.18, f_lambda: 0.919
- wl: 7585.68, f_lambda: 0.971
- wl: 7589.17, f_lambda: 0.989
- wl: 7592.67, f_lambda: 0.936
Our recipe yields 0.05 mag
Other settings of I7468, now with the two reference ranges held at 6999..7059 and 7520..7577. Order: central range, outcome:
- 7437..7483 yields 0.01 mag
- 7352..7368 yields -0.06 mag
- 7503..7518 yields 0.01 mag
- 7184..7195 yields 0.03 mag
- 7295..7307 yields -0.02 mag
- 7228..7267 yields -0.01 mag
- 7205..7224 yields 0.01 mag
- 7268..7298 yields -0.03 mag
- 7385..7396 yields 0.02 mag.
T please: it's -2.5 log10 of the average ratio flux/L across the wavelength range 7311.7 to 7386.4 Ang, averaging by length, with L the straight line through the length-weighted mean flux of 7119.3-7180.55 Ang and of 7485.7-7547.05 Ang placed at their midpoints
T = -0.06 mag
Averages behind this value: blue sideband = 0.921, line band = 0.982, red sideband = 0.943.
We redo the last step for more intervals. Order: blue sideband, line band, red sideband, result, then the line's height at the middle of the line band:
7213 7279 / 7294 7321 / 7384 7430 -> -0.046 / 0.947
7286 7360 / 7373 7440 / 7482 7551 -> 0.003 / 0.961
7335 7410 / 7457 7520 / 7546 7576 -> 0.034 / 0.958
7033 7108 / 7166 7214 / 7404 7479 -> 0.005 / 0.914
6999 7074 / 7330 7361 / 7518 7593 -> -0.062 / 0.933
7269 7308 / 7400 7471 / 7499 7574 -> -0.007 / 0.951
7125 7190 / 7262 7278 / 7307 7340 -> 0.016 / 0.968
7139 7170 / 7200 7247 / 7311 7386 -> 0.035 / 0.953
